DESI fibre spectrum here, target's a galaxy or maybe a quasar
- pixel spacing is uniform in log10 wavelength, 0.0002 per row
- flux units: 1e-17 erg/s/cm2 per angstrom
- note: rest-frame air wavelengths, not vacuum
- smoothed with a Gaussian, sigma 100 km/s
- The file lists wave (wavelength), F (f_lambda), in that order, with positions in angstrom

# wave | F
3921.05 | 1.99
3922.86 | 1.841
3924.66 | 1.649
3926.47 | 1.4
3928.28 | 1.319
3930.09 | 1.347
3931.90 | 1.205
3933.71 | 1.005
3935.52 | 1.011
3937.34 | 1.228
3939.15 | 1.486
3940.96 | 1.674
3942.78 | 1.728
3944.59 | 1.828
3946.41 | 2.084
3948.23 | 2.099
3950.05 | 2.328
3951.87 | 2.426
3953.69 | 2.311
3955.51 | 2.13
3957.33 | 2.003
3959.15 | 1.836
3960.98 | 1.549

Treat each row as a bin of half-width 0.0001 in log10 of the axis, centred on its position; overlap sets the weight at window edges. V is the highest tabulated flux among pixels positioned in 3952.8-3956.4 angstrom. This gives 2.311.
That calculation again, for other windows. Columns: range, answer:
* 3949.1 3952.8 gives 2.426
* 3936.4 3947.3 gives 2.084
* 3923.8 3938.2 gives 1.649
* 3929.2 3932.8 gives 1.347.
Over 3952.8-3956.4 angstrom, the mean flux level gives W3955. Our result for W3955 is 2.22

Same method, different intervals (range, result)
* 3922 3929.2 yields 1.55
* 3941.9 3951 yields 2.02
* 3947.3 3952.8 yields 2.28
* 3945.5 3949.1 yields 2.09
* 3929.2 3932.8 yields 1.28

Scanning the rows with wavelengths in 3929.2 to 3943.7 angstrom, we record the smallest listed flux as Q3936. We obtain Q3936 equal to 1.005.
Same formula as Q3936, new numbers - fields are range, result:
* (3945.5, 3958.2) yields 2.003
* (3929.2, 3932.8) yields 1.205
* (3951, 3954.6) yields 2.311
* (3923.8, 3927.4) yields 1.4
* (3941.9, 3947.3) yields 1.728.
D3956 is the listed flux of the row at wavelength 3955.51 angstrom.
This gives 2.13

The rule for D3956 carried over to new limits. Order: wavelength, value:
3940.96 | 1.674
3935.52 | 1.011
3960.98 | 1.549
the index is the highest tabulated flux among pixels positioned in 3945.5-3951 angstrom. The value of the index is 2.328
